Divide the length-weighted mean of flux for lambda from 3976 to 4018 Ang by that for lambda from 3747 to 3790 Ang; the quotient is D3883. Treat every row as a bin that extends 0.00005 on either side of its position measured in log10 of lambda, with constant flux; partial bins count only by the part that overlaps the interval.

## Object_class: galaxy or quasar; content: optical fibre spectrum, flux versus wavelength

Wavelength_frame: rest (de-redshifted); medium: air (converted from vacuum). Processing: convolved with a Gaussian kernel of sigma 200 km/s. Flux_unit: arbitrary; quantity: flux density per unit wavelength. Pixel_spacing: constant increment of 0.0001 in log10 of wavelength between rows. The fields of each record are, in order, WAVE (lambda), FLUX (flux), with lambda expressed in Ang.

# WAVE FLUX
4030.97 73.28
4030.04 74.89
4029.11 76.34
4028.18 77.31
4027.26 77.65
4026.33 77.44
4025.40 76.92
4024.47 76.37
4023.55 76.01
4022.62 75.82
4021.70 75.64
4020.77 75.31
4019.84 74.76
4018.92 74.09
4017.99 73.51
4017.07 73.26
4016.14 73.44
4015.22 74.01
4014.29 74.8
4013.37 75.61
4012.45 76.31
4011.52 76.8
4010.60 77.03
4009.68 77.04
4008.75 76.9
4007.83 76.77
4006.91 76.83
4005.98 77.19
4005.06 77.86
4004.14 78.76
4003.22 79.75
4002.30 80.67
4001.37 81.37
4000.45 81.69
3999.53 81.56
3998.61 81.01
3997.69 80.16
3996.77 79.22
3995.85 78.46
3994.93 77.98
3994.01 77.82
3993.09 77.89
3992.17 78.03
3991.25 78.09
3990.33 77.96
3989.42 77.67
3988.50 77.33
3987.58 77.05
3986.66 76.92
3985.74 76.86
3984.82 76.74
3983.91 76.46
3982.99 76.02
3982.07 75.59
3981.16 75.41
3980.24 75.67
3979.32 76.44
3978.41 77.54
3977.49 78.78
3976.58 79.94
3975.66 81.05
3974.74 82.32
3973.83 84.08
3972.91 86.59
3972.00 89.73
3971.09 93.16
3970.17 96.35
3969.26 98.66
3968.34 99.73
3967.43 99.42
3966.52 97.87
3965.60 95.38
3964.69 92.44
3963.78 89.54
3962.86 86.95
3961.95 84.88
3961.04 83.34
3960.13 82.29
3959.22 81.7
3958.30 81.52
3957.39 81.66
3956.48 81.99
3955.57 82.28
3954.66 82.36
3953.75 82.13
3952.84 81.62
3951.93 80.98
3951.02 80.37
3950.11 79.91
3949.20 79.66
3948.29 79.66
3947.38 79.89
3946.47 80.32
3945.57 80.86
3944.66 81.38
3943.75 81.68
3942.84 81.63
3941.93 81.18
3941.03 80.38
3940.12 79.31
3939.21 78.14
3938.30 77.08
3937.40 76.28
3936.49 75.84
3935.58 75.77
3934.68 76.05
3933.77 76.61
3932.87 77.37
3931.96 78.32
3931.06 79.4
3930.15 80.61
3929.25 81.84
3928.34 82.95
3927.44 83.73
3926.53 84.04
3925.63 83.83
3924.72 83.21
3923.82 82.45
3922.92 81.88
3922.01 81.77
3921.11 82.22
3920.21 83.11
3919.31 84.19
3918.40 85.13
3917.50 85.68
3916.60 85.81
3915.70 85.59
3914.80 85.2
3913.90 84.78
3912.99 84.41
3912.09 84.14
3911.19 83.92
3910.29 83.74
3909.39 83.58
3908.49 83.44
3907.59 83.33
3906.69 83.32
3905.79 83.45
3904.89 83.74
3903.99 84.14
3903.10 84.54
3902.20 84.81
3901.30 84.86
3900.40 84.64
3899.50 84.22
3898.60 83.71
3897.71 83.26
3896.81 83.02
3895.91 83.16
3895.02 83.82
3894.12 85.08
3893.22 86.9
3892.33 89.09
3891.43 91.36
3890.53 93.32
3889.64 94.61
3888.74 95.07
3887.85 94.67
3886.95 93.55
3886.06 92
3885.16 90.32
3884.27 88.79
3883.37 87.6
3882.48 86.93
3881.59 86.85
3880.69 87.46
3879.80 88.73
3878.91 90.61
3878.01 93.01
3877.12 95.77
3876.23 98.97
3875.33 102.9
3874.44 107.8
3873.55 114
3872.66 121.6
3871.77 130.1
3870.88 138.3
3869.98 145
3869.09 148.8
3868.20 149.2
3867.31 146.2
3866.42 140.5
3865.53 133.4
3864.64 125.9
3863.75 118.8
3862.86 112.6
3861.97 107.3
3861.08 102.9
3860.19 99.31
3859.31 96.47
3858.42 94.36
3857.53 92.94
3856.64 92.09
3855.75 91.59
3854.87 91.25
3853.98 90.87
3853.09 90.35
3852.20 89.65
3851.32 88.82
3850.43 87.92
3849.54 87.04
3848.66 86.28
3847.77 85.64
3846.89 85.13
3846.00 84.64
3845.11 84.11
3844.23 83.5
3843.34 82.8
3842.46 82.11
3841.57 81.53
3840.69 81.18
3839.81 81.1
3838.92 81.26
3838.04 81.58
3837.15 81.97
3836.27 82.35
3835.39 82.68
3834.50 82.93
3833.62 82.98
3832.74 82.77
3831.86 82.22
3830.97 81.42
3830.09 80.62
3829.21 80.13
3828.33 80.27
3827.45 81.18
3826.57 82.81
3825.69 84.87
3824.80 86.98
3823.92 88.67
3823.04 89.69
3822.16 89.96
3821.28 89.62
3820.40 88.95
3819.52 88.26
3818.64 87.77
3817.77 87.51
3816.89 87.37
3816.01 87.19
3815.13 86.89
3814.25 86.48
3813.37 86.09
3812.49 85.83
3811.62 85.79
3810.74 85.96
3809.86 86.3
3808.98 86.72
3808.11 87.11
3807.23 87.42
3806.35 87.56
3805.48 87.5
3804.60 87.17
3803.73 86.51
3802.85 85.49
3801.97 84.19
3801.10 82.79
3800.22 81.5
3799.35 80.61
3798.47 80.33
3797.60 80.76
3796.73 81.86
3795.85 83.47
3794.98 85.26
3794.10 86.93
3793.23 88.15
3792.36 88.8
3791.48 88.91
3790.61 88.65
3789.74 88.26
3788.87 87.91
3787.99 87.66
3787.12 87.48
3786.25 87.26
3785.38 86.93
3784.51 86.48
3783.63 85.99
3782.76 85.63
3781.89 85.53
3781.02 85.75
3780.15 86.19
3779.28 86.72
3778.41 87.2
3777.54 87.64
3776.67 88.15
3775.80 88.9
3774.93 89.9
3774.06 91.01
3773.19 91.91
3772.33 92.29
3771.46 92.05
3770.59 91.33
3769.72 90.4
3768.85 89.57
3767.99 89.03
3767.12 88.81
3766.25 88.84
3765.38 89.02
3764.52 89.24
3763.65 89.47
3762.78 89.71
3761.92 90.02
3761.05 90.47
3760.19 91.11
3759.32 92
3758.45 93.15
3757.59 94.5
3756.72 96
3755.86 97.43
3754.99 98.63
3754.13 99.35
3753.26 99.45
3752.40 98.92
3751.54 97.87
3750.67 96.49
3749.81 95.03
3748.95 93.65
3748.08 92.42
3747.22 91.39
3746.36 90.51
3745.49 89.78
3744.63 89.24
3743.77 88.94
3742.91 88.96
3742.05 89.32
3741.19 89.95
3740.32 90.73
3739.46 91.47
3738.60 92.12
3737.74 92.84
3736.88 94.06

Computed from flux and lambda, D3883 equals 0.85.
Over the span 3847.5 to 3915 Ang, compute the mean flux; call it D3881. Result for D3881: 96.8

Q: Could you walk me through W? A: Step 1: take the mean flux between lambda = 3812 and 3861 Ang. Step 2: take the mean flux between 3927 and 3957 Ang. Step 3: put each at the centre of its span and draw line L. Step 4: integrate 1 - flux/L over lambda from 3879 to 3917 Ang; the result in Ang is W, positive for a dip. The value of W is -1.8 Ang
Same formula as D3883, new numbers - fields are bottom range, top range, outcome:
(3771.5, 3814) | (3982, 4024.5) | 0.89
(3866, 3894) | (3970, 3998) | 0.76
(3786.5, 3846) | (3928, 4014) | 0.95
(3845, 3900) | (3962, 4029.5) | 0.80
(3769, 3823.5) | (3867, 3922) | 1.08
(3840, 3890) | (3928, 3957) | 0.79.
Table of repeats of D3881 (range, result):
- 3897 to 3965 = 82.3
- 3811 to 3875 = 95.5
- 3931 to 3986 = 82.4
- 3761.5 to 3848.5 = 86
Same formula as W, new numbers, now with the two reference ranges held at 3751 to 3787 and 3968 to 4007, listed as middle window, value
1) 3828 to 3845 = 1.10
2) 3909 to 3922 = -0.06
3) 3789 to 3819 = 1.08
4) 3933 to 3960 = 0.84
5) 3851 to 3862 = -0.94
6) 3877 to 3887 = -0.51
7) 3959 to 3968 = -0.88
